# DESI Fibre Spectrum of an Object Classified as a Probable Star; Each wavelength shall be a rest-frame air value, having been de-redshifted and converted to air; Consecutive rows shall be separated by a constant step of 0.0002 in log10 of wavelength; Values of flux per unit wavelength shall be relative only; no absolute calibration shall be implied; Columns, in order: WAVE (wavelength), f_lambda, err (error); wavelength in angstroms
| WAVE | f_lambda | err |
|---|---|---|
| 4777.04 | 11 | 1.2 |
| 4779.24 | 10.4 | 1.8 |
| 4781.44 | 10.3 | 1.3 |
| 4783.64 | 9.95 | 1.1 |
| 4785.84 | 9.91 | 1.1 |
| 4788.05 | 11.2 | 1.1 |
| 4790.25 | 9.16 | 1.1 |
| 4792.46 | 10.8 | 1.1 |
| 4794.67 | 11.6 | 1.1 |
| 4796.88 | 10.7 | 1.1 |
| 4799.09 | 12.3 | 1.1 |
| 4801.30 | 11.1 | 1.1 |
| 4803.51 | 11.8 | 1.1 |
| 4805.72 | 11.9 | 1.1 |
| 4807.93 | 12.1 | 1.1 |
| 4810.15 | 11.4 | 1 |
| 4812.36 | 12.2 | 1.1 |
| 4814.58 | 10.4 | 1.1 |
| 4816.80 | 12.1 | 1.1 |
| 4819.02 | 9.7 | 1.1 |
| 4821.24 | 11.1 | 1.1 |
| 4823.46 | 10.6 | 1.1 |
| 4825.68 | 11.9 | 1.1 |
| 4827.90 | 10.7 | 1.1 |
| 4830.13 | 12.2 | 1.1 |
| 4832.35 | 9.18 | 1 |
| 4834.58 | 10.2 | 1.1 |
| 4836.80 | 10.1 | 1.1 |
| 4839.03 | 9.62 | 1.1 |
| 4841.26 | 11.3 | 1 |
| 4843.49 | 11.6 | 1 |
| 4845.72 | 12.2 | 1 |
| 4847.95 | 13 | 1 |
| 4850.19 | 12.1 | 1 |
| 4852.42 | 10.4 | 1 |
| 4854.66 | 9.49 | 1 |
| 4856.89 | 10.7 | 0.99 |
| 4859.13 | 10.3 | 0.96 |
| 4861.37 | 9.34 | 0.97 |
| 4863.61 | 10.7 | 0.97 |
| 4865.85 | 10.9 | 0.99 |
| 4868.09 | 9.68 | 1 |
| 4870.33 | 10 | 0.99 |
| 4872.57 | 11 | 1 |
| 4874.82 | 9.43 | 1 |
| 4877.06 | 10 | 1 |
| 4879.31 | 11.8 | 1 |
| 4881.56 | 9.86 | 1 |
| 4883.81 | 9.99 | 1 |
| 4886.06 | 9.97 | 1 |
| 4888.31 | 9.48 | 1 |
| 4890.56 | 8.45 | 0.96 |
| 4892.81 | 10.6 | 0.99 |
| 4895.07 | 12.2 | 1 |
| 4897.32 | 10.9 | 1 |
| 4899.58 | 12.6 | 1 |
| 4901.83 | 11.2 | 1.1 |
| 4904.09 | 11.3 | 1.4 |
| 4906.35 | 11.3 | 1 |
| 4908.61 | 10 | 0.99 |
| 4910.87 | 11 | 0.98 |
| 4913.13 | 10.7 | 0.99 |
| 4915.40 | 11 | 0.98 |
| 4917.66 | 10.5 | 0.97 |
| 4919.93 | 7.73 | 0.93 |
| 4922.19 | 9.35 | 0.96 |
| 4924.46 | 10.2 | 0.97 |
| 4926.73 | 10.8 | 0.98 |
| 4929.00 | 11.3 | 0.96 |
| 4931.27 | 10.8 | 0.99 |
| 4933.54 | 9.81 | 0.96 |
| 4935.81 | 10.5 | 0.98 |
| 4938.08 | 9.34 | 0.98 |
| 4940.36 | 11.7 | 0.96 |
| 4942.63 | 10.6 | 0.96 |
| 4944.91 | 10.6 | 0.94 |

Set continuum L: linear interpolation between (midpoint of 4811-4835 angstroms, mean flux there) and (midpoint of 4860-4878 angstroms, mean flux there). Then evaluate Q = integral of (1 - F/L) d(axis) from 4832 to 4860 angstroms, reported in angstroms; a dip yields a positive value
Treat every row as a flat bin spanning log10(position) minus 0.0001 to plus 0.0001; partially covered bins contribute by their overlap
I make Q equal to -0.8 angstroms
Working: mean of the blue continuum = 11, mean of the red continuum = 10.1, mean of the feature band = 10.8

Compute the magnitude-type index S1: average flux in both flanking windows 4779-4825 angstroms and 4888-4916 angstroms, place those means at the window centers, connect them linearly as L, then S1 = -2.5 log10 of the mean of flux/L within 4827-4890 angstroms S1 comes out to 0.041 mag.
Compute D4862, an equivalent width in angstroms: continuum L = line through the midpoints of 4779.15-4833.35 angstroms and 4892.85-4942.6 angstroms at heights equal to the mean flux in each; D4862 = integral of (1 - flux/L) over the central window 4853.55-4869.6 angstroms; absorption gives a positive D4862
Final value 1.01 angstroms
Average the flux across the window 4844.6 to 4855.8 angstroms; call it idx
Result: 11.4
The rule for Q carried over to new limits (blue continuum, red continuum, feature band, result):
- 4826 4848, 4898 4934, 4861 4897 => 1.8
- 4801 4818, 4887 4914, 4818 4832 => 0.7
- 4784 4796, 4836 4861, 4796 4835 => -1.9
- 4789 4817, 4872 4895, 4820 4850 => -0.7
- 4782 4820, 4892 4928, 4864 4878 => 0.8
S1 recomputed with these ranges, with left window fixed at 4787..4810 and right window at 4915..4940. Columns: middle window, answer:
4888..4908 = -0.054 mag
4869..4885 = 0.031 mag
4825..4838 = 0.032 mag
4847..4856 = -0.038 mag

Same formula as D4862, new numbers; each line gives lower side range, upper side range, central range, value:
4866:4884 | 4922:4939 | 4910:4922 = 0.2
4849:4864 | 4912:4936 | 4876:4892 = 0.6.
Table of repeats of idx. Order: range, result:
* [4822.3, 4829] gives 11.1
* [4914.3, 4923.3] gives 9.65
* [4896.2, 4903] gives 11.6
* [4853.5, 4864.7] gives 10.1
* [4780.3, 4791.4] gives 10.1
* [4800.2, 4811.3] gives 11.7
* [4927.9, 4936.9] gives 10.6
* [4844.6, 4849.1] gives 12.6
